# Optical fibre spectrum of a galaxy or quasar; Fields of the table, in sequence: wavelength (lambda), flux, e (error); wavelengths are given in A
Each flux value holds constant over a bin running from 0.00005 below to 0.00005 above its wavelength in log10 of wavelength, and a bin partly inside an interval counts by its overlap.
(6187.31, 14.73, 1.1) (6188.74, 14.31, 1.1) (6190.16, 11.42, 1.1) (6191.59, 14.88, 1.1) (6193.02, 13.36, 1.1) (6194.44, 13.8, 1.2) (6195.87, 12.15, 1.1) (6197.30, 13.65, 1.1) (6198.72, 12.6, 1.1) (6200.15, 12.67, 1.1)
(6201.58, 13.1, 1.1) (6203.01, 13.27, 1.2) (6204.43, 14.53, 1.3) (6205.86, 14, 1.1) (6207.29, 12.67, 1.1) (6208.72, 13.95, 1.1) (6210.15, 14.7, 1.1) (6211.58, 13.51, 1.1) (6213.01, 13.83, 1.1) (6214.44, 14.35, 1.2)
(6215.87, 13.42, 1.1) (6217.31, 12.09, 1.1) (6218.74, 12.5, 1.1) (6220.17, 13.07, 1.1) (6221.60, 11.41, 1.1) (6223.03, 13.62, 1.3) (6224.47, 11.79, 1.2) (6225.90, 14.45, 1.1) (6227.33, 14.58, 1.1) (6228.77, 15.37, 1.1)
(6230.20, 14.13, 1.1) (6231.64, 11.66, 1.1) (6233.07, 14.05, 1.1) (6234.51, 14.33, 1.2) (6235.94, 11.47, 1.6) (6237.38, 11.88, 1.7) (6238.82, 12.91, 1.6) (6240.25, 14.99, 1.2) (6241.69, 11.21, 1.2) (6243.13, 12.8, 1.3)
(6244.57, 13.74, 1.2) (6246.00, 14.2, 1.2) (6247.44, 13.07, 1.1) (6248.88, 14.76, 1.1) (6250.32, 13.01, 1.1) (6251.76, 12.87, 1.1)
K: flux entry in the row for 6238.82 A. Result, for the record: 12.91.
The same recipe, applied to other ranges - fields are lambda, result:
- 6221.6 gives 11.41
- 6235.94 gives 11.47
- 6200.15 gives 12.67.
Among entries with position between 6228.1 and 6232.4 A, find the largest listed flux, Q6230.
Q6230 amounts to 15.37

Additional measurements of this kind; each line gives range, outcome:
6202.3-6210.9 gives 14.7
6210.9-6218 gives 14.35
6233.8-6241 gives 14.99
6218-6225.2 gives 13.62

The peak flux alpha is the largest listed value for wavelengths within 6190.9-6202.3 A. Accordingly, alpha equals 14.88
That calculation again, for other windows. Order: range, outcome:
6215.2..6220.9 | 13.42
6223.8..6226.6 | 14.45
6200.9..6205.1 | 14.53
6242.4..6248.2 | 14.2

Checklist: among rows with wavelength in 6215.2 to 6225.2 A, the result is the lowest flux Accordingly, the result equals 11.41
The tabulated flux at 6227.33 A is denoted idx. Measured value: 14.58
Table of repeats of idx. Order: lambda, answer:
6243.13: 12.8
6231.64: 11.66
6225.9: 14.45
